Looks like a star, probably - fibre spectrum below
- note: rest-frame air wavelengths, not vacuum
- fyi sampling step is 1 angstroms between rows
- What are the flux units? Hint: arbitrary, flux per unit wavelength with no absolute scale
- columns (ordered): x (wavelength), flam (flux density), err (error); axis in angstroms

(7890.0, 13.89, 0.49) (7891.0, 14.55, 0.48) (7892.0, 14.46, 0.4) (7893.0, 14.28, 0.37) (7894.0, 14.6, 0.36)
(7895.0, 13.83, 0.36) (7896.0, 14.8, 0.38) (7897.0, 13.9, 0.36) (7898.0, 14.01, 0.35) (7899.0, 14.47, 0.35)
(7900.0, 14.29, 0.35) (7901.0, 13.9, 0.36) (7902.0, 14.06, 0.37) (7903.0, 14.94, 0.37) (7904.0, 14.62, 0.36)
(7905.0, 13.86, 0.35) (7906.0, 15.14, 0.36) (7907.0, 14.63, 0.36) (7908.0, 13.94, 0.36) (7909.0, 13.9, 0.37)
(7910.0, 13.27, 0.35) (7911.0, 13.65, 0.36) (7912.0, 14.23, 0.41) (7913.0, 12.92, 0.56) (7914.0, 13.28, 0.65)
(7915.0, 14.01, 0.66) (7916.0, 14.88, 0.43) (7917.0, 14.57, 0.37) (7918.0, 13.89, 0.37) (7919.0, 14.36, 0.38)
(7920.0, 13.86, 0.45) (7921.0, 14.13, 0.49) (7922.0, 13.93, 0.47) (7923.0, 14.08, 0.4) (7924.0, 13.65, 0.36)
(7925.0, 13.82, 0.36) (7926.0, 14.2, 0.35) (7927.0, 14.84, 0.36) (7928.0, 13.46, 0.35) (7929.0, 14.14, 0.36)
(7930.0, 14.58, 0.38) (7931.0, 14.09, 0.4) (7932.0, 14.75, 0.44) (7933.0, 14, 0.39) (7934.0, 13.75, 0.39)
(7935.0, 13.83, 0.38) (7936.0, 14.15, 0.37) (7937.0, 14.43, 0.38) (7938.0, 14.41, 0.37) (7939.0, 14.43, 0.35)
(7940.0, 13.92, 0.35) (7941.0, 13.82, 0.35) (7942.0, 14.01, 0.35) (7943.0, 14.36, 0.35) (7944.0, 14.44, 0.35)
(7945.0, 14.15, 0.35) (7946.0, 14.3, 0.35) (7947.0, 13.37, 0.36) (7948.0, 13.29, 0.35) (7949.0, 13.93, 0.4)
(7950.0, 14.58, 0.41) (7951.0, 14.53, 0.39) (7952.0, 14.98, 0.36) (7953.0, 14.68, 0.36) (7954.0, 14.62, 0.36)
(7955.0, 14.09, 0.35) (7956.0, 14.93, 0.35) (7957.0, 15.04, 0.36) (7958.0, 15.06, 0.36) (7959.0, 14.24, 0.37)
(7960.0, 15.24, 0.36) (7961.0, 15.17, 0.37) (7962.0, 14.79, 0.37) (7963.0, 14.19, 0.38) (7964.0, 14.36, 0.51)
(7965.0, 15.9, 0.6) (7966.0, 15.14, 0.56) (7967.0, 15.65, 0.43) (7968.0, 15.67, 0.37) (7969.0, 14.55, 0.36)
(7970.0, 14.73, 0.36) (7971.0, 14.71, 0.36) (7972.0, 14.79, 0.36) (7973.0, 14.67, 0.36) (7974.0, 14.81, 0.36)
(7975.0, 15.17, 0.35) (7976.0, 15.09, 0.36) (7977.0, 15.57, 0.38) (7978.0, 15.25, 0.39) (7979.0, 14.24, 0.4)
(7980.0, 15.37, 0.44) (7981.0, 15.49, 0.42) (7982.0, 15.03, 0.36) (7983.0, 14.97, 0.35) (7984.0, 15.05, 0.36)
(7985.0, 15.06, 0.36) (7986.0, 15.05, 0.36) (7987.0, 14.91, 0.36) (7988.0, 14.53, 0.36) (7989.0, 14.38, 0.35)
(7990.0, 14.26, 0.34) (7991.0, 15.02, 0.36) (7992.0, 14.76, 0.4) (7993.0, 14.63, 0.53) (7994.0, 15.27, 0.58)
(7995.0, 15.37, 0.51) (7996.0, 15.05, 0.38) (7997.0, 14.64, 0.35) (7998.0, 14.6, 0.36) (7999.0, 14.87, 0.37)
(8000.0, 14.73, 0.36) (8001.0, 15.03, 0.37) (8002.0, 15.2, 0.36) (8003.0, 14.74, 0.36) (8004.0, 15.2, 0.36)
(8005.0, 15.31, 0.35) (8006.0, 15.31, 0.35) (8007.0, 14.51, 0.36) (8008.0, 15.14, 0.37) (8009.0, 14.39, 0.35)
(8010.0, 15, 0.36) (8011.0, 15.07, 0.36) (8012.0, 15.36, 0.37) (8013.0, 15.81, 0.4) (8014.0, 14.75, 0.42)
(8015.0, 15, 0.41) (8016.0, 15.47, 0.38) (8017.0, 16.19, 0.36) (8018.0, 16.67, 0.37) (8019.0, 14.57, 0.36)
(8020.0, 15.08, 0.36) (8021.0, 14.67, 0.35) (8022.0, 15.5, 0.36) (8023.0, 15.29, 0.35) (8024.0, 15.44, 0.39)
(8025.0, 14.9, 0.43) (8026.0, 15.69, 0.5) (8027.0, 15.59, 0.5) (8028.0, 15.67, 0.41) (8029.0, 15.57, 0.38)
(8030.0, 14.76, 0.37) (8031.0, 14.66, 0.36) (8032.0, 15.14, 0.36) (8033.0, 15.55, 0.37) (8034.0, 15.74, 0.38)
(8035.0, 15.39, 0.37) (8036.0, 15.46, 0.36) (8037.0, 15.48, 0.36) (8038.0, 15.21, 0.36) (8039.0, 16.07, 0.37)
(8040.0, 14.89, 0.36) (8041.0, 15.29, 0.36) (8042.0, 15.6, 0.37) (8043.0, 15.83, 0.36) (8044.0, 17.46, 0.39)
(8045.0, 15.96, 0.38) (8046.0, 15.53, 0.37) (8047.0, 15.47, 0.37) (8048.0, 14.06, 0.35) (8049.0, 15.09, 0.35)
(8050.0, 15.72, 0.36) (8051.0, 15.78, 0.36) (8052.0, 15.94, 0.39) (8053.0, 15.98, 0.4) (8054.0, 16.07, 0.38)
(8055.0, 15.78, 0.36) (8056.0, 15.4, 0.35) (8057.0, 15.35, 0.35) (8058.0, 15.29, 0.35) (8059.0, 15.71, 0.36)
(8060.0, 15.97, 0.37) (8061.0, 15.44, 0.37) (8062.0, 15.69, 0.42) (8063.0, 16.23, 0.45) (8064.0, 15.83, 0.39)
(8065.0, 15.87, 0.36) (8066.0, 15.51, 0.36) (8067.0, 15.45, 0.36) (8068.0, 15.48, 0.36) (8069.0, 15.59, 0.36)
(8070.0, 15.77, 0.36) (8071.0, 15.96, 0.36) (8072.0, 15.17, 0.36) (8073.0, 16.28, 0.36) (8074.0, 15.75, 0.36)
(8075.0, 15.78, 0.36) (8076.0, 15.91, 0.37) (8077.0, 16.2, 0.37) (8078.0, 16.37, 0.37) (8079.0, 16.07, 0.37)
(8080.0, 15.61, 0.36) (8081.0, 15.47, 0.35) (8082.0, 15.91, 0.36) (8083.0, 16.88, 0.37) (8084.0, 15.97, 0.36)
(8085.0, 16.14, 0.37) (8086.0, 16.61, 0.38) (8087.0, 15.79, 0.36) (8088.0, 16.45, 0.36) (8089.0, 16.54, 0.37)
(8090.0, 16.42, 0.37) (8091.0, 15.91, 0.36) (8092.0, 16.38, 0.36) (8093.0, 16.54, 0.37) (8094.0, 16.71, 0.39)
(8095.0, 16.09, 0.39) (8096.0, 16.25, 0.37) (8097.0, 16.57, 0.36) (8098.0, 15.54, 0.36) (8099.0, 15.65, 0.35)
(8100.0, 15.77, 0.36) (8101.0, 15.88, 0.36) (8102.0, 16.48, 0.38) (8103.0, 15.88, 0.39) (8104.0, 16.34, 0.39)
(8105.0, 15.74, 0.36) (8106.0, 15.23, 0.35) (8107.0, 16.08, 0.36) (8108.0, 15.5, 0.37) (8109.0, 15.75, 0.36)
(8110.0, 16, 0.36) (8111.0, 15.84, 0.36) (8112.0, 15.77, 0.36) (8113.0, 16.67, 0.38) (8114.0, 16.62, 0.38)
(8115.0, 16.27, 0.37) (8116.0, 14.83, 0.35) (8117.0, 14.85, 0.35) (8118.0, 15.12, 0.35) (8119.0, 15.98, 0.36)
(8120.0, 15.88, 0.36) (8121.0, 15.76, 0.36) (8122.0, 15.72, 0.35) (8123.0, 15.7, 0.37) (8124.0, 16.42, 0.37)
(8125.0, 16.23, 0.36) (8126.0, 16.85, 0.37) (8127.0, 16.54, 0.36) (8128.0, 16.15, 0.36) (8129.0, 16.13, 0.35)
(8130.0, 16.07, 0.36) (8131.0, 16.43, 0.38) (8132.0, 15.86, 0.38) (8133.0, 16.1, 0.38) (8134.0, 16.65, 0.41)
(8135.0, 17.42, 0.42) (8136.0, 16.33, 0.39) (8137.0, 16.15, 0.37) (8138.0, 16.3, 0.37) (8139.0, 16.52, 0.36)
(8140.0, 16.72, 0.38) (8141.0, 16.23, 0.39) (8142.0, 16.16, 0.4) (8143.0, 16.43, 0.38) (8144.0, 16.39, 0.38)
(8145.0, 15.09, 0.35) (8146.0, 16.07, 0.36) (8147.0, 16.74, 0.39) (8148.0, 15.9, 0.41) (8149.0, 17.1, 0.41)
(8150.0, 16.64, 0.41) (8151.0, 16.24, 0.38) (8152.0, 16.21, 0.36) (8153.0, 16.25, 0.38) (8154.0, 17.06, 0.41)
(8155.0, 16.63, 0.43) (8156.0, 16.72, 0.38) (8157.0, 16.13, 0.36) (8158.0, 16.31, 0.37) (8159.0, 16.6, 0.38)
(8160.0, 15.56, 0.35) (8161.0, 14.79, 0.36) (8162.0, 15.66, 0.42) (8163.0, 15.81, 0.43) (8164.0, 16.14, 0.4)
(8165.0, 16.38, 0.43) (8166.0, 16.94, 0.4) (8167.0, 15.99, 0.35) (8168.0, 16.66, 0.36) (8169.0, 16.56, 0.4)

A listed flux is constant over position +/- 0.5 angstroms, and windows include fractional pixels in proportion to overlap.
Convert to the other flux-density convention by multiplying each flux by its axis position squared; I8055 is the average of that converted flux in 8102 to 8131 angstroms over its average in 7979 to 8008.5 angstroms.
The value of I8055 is 1.1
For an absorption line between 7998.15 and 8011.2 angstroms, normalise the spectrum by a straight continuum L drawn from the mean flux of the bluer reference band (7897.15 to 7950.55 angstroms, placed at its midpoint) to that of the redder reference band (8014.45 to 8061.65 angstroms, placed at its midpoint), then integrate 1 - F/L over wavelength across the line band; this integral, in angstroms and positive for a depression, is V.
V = 0.1 angstroms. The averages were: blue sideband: 14.1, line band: 14.9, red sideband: 15.5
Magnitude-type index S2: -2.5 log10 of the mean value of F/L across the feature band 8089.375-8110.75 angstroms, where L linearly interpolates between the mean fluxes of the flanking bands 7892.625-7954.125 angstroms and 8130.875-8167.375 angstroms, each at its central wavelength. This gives -0.01 mag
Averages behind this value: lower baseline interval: 14.2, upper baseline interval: 16.3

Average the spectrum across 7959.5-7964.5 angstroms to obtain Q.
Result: 14.8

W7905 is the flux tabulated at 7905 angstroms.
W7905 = 13.86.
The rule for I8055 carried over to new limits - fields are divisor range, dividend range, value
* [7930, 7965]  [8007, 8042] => 1.08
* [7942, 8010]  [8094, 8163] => 1.13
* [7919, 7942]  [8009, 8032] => 1.11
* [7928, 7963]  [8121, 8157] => 1.20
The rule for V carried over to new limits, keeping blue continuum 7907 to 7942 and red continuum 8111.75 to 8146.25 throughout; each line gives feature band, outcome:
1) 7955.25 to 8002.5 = -1.1 angstroms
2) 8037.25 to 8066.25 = -0.6 angstroms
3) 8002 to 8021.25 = -0.3 angstroms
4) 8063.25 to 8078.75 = -0.3 angstroms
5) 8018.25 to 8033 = -0.1 angstroms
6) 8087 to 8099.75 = -0.4 angstroms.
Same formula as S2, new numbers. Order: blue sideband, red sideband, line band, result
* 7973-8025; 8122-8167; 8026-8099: -0.01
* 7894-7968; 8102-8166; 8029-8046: -0.02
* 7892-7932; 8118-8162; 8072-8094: -0.03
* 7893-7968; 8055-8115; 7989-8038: 0.00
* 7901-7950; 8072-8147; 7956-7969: -0.04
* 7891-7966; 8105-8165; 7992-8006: -0.01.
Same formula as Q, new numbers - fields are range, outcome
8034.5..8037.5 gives 15.4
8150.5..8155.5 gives 16.5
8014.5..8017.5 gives 15.6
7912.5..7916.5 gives 13.8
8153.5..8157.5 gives 16.6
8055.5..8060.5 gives 15.5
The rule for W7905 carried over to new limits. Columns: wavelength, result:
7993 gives 14.63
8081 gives 15.47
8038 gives 15.21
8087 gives 15.79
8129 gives 16.13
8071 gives 15.96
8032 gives 15.14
